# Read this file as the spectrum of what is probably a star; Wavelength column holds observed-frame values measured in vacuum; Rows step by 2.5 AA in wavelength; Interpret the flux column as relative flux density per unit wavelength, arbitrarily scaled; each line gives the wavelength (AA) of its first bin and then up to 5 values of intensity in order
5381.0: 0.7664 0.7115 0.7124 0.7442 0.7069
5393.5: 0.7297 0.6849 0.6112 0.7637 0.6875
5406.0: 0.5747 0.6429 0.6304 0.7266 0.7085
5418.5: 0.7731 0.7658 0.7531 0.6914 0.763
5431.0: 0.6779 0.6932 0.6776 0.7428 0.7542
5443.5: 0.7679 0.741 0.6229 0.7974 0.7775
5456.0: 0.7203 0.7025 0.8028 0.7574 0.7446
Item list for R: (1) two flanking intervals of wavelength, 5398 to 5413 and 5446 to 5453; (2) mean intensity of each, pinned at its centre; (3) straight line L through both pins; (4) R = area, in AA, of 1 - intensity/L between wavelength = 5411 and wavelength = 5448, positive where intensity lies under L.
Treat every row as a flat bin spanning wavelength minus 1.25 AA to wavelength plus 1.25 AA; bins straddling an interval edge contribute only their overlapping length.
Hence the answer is -1.7 AA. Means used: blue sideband 0.658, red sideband 0.723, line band 0.726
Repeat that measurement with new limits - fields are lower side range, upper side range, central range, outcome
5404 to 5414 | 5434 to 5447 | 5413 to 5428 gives -1.4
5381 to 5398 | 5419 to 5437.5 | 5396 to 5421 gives 1.1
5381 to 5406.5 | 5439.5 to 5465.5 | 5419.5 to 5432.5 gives -0.1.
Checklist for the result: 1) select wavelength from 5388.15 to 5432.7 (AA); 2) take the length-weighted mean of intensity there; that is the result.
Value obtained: 0.701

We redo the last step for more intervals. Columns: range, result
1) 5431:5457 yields 0.727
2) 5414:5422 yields 0.746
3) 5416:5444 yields 0.731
